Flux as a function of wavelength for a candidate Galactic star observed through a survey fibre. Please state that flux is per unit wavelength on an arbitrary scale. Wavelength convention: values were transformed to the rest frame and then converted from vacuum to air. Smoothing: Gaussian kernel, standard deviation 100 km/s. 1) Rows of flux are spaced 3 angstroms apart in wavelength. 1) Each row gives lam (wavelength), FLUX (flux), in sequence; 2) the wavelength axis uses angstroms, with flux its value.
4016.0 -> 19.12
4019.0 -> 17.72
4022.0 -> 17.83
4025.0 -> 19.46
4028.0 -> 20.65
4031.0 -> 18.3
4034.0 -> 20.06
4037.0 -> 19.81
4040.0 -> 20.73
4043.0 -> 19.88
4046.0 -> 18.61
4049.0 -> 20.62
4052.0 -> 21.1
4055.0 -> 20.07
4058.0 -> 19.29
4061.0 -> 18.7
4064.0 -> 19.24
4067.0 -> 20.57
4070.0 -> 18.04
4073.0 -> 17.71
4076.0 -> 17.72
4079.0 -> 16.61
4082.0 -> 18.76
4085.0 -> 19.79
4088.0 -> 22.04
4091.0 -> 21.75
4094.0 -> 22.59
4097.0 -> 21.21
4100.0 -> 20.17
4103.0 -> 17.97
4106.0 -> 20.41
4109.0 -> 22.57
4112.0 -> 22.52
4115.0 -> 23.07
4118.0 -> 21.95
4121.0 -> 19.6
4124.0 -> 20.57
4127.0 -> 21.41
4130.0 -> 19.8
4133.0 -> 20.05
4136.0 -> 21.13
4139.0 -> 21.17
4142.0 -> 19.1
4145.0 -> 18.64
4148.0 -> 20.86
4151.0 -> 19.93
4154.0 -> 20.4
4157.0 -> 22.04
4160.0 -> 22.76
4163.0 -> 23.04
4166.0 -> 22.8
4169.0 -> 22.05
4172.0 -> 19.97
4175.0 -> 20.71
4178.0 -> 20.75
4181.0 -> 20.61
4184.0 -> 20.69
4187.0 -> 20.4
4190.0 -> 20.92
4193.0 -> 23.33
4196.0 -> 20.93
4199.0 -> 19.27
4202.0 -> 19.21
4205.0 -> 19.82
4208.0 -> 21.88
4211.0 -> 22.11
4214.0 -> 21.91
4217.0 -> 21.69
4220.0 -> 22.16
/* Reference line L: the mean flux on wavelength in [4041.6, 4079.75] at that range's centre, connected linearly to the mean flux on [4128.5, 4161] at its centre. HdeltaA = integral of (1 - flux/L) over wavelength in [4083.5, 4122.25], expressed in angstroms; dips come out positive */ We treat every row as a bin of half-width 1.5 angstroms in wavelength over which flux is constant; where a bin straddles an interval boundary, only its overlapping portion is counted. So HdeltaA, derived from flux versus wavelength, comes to -2.7 angstroms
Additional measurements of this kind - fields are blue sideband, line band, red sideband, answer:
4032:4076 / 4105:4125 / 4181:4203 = -1.53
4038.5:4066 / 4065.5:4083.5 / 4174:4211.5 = 1.56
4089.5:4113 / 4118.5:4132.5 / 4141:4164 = 0.37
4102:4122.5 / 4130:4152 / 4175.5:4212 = 1.02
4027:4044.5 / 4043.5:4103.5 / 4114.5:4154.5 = 1.36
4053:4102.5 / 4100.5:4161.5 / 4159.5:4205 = -1.27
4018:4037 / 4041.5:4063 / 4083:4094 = 0.26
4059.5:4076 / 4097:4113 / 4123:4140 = -0.67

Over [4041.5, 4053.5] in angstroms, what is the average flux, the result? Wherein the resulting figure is 20.1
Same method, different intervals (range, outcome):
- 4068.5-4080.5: 17.5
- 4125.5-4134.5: 20.4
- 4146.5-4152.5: 20.4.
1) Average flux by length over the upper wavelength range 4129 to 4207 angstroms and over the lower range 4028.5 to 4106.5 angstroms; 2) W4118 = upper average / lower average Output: 1.06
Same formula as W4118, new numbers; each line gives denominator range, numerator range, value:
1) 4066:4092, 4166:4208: 1.09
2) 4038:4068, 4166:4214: 1.05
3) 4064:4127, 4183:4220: 1.04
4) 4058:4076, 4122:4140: 1.10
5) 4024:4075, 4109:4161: 1.07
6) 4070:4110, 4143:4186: 1.06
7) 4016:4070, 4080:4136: 1.07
